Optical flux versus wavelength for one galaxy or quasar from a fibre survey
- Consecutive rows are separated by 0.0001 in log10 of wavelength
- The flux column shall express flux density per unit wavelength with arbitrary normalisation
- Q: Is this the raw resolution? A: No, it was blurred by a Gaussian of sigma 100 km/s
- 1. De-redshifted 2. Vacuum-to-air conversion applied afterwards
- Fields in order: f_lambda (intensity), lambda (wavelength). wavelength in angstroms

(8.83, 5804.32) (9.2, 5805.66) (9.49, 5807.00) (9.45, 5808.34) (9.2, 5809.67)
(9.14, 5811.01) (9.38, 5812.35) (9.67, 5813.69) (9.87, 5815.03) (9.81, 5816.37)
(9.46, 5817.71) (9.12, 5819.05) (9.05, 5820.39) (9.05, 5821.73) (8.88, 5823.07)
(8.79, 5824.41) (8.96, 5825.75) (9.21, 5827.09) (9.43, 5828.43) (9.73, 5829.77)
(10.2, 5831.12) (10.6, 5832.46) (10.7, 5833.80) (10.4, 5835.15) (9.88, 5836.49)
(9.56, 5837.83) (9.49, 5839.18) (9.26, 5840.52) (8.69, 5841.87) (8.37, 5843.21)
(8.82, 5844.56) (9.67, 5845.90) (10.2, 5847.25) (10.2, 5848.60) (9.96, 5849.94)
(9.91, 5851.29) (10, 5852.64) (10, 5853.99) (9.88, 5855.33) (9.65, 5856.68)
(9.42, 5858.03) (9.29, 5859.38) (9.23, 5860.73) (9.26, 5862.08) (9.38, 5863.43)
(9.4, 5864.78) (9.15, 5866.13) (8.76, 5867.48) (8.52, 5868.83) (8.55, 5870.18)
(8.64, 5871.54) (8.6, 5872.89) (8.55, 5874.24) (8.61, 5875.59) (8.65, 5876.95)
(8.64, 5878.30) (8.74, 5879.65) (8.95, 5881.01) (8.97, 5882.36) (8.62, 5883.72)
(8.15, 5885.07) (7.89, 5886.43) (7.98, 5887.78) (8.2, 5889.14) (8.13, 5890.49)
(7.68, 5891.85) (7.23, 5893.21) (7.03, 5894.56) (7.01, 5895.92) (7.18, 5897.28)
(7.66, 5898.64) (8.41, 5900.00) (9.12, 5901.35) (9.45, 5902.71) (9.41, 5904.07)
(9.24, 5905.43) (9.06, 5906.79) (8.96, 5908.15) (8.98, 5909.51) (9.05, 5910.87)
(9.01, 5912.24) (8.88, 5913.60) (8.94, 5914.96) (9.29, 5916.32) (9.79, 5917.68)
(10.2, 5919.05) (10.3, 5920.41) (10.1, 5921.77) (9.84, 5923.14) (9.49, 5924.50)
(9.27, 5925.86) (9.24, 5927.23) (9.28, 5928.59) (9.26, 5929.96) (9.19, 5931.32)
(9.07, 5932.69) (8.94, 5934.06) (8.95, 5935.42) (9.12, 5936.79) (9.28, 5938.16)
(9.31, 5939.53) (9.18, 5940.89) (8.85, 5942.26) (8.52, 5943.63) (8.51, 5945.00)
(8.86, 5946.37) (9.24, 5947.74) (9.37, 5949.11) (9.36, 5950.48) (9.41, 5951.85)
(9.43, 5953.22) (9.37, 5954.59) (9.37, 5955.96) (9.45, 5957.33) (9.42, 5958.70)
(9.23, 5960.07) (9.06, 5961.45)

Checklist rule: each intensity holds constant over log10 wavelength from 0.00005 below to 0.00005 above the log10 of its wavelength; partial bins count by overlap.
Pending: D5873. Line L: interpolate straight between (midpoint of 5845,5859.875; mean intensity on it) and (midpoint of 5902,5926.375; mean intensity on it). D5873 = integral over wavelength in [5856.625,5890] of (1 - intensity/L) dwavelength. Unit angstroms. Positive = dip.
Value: 3.2 angstroms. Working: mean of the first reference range 9.83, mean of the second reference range 9.4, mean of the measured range 8.77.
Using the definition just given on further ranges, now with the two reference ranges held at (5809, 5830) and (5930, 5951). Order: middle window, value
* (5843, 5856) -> -0.73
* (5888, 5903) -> 2.07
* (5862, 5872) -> 0.27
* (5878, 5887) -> 0.59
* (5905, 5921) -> -0.35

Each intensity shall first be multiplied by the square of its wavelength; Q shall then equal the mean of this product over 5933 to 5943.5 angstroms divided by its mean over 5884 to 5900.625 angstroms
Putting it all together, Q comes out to 1.19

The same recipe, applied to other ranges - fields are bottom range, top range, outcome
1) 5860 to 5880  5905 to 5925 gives 1.08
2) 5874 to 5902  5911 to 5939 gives 1.16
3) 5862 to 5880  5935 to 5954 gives 1.06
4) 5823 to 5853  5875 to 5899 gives 0.85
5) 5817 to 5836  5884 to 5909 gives 0.88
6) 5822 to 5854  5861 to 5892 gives 0.91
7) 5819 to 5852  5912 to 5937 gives 1.01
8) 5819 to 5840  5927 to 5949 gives 0.98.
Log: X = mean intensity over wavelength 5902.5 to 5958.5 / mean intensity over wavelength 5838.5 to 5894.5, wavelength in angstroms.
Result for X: 1.0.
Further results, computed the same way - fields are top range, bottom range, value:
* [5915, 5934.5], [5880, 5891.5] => 1.14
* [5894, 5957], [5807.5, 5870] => 0.96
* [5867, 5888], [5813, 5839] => 0.89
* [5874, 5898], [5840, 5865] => 0.85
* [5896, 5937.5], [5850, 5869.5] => 0.97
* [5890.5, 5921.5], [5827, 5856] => 0.90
